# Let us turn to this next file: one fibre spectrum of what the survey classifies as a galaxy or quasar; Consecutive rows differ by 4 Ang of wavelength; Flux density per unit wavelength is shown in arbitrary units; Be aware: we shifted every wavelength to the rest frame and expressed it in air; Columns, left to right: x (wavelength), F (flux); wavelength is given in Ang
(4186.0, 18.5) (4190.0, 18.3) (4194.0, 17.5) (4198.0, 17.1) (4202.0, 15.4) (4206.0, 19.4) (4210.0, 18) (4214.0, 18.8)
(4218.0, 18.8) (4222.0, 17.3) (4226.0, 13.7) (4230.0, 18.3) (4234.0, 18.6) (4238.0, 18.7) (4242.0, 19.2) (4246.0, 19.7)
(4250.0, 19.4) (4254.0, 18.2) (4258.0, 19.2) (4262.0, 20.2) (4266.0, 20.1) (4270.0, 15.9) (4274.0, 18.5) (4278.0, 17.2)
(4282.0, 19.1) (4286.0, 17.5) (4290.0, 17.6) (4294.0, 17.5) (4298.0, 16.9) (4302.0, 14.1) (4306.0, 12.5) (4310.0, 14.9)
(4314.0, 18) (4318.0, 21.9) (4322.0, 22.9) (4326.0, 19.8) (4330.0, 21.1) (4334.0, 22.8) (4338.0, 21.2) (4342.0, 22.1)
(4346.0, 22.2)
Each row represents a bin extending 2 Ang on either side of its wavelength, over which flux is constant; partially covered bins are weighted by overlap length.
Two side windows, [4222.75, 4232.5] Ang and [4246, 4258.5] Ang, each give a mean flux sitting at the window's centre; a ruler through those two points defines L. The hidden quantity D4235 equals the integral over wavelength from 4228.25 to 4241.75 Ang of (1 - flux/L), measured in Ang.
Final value -1.2 Ang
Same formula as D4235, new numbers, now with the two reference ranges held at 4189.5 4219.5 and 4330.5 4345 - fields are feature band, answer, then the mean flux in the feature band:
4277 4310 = 6.63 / 16.4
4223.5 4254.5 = 1.20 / 18.2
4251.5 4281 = 1.86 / 18.5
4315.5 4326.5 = -0.09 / 21.6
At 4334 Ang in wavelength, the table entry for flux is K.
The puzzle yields 22.8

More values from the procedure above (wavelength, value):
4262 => 20.2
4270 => 15.9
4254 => 18.2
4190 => 18.3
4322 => 22.9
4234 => 18.6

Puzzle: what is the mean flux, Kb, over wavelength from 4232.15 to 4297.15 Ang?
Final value 18.5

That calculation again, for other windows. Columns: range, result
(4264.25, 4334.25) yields 18.1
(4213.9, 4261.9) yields 18.4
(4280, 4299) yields 17.8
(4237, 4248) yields 19.2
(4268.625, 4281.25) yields 17.5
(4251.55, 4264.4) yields 19.2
